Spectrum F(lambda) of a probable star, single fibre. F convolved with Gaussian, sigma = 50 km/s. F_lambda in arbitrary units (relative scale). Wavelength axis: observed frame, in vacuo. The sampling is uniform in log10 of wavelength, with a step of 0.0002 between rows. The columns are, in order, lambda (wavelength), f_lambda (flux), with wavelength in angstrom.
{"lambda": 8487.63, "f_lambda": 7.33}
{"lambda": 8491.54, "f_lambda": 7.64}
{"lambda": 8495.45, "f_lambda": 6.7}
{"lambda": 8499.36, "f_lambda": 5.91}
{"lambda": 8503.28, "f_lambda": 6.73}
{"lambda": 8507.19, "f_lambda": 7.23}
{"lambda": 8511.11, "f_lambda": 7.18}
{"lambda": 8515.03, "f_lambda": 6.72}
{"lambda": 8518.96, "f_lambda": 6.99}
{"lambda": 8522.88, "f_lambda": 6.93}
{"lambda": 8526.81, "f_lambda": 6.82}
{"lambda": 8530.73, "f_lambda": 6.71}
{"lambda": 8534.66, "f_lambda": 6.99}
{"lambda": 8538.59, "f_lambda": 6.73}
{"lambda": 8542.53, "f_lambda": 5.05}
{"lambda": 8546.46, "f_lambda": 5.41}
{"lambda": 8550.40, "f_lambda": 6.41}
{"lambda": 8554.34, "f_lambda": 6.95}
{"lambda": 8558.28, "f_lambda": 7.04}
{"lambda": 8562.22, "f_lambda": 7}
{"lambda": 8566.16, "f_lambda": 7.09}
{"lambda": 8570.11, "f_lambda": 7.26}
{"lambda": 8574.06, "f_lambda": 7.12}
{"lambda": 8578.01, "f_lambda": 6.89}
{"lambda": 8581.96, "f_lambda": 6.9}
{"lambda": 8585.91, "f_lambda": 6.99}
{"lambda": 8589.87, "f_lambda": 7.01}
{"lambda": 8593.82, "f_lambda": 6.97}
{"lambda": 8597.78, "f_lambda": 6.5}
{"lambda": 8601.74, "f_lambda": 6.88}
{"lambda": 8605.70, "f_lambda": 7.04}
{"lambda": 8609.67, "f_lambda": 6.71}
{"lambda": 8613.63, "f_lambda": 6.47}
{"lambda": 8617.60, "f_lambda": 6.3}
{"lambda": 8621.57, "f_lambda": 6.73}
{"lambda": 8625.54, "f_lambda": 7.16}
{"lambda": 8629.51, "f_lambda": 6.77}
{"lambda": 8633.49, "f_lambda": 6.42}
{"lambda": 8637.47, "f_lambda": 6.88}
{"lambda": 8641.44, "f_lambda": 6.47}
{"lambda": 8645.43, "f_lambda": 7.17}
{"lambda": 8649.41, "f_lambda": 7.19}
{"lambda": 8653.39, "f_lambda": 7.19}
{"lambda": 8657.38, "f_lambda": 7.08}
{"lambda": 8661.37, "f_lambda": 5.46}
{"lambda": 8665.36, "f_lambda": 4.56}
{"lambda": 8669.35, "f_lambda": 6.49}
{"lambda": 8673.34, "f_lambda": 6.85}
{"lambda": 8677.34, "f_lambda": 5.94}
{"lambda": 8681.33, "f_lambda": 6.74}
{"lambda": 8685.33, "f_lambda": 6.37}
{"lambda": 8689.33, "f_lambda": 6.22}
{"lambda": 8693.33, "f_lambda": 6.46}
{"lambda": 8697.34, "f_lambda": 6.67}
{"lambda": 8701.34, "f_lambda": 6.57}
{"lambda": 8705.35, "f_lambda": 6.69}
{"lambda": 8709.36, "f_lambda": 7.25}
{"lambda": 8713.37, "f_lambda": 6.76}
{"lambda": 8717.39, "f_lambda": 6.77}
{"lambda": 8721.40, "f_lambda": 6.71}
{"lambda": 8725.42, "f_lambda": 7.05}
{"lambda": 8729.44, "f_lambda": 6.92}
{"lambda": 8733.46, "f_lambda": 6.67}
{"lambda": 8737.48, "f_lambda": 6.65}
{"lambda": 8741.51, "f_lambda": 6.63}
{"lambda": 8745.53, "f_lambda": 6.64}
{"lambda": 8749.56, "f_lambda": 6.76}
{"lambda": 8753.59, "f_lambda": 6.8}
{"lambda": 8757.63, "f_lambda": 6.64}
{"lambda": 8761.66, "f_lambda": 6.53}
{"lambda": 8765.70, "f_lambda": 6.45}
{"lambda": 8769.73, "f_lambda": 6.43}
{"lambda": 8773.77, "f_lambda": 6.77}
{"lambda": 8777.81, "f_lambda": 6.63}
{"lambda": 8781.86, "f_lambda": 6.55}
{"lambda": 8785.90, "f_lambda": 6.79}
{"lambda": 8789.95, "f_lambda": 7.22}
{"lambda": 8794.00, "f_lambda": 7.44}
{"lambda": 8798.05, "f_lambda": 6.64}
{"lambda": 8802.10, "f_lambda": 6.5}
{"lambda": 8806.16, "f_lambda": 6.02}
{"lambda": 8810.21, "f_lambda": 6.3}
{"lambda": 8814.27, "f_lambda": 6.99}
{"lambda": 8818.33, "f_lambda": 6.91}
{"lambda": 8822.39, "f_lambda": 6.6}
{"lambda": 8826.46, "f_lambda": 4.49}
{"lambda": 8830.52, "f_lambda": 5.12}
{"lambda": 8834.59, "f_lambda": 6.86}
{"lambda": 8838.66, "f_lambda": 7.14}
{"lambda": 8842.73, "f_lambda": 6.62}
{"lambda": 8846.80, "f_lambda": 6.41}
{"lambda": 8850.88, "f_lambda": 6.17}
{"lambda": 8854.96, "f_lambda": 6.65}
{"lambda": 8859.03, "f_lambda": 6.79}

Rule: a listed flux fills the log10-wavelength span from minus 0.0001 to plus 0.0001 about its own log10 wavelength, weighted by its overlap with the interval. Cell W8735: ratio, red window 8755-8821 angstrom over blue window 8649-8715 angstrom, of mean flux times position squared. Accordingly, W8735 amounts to 1.06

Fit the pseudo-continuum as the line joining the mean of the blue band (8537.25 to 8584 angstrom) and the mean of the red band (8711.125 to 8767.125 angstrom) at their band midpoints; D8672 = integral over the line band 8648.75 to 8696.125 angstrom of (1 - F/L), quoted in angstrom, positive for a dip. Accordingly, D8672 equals 2.4 angstrom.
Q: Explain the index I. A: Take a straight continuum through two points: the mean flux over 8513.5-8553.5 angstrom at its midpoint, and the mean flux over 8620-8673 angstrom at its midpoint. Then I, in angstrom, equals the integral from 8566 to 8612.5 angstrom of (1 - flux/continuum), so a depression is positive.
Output -2.8 angstrom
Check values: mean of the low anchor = 6.49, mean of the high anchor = 6.59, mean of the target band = 6.93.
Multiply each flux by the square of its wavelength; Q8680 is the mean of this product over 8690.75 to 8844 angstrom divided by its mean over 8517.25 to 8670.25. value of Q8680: 1.03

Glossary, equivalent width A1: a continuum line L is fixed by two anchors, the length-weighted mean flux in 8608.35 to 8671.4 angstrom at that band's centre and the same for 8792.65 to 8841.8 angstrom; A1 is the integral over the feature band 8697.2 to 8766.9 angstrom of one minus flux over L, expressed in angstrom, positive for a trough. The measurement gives -2.72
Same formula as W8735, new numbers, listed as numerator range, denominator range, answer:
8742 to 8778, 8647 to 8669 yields 1.07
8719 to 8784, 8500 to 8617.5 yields 1.03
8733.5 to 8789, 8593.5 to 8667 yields 1.03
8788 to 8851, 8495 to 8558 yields 1.05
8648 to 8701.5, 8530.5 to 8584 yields 0.98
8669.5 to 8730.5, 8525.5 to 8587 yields 1.03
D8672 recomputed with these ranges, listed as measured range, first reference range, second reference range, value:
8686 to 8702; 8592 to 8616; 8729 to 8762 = 0.6 angstrom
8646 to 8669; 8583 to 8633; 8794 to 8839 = 1.1 angstrom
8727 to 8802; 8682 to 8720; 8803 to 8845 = -3.0 angstrom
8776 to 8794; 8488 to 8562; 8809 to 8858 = -1.3 angstrom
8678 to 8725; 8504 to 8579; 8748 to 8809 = 0.4 angstrom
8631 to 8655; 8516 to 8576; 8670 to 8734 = -0.7 angstrom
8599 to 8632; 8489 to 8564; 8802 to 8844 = -0.8 angstrom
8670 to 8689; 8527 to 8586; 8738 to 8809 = 0.6 angstrom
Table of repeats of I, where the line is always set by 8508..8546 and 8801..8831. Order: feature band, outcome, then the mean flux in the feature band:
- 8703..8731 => -2.4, 6.87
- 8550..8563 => -0.6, 6.89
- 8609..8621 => 0.0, 6.5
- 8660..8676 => 1.4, 5.86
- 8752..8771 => -1.0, 6.57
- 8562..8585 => -1.7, 7.04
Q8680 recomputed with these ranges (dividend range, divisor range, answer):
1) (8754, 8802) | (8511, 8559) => 1.08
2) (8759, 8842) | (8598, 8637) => 1.01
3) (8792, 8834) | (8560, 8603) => 0.96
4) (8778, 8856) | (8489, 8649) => 1.01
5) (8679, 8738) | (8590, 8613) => 1.01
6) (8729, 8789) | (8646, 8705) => 1.05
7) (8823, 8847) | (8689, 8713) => 0.94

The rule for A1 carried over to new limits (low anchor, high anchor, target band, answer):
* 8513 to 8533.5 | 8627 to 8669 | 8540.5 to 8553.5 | 2.0 angstrom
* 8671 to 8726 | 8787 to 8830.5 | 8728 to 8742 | -0.3 angstrom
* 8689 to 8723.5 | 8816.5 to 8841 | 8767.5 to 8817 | -2.8 angstrom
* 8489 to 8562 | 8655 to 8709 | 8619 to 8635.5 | -0.7 angstrom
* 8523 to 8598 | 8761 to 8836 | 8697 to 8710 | -0.4 angstrom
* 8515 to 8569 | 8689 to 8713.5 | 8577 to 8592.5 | -0.7 angstrom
